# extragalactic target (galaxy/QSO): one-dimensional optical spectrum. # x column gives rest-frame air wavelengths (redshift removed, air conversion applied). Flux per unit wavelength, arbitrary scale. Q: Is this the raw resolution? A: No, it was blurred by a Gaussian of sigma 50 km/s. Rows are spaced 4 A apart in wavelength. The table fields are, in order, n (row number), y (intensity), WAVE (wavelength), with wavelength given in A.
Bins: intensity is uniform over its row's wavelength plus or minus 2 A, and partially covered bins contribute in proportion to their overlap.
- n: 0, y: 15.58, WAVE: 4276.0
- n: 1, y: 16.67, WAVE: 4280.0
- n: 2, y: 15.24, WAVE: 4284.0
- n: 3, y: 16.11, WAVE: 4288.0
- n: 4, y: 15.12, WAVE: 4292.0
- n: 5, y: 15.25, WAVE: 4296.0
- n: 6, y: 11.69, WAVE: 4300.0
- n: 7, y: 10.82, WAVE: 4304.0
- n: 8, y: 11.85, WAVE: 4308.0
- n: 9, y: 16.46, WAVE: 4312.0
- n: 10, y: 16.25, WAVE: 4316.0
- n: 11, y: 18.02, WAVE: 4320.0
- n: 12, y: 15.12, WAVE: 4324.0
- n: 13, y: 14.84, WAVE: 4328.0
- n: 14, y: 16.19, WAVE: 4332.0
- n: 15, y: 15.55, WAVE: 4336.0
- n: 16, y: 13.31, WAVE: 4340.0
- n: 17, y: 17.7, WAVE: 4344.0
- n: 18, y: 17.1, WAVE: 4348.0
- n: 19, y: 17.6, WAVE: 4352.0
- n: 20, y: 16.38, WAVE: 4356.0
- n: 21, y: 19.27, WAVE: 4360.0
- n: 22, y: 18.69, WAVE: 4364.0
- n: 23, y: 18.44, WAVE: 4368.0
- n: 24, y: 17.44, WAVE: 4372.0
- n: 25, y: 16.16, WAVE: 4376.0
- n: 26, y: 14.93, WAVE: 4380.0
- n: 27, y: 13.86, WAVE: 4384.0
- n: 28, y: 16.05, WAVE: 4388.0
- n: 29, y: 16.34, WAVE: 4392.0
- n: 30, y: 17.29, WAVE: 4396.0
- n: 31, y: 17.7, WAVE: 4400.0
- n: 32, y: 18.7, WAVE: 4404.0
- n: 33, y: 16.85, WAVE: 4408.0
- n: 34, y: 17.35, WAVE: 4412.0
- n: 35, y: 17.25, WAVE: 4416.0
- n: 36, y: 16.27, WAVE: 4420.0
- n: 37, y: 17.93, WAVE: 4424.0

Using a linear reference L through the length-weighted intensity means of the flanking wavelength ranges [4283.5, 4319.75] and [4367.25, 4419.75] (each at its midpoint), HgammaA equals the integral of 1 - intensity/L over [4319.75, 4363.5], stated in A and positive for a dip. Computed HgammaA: -2.88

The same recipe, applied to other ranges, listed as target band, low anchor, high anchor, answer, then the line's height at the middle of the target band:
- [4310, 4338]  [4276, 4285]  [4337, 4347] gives -0.5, 15.8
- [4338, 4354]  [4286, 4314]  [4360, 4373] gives 0.6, 17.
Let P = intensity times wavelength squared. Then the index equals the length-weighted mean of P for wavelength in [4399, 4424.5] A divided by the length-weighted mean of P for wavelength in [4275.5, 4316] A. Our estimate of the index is 1.26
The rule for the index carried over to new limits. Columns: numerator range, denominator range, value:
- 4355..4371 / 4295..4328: 1.30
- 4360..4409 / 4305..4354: 1.11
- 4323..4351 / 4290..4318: 1.15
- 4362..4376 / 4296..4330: 1.27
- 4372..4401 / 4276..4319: 1.14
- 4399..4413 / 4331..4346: 1.16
